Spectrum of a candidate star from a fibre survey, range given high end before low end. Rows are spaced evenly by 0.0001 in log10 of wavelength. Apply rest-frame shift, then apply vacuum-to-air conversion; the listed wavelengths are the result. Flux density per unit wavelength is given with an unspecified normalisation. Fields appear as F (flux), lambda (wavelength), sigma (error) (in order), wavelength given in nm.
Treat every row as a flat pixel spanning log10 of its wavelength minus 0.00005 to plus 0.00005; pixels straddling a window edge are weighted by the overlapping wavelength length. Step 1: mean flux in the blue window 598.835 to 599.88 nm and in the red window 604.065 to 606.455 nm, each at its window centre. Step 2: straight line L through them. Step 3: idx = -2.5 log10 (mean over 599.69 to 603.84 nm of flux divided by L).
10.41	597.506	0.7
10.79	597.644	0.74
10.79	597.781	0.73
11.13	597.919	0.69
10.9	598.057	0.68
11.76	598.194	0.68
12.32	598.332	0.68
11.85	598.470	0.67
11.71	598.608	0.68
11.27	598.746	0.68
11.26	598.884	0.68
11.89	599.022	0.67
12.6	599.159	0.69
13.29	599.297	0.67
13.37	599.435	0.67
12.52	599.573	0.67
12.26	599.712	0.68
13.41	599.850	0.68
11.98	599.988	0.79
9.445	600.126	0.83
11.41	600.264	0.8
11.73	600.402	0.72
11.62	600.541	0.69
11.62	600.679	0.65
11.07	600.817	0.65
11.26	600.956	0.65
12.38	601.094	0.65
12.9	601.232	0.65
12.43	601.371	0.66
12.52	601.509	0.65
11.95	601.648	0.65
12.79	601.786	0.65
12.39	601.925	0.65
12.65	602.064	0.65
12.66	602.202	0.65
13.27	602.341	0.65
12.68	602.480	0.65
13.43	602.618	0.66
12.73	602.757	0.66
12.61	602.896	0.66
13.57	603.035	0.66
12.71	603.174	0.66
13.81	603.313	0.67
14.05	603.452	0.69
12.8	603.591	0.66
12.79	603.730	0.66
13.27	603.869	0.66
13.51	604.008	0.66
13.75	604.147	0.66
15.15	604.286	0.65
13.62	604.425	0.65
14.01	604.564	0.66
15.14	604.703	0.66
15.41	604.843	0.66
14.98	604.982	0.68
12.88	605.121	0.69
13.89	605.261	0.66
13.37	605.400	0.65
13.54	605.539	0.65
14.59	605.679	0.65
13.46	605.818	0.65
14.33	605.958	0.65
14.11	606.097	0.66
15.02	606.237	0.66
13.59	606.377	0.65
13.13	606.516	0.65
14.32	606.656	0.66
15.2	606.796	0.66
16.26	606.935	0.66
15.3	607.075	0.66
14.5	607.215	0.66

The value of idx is 0.066 mag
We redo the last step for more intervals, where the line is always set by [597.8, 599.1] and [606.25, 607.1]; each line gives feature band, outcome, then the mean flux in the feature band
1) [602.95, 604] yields 0.01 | 13.3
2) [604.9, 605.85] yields 0.02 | 13.9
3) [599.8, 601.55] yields 0.05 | 11.8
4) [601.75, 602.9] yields 0.02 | 12.8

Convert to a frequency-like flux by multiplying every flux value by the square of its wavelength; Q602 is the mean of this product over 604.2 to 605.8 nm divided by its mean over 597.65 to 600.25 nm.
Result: 1.22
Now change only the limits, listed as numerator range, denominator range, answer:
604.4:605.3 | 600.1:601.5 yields 1.24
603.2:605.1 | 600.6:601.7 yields 1.17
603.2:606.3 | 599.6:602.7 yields 1.16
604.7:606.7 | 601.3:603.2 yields 1.12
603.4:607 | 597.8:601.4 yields 1.21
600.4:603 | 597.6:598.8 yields 1.10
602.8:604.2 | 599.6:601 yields 1.16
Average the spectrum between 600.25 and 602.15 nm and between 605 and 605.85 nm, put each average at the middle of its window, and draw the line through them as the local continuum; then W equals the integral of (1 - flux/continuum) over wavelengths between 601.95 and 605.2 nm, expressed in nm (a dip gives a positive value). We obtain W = -0.13 nm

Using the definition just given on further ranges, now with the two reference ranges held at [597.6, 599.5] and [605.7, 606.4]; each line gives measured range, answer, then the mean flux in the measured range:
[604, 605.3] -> -0.05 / 14.3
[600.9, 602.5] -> 0.04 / 12.5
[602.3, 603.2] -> 0.01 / 13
